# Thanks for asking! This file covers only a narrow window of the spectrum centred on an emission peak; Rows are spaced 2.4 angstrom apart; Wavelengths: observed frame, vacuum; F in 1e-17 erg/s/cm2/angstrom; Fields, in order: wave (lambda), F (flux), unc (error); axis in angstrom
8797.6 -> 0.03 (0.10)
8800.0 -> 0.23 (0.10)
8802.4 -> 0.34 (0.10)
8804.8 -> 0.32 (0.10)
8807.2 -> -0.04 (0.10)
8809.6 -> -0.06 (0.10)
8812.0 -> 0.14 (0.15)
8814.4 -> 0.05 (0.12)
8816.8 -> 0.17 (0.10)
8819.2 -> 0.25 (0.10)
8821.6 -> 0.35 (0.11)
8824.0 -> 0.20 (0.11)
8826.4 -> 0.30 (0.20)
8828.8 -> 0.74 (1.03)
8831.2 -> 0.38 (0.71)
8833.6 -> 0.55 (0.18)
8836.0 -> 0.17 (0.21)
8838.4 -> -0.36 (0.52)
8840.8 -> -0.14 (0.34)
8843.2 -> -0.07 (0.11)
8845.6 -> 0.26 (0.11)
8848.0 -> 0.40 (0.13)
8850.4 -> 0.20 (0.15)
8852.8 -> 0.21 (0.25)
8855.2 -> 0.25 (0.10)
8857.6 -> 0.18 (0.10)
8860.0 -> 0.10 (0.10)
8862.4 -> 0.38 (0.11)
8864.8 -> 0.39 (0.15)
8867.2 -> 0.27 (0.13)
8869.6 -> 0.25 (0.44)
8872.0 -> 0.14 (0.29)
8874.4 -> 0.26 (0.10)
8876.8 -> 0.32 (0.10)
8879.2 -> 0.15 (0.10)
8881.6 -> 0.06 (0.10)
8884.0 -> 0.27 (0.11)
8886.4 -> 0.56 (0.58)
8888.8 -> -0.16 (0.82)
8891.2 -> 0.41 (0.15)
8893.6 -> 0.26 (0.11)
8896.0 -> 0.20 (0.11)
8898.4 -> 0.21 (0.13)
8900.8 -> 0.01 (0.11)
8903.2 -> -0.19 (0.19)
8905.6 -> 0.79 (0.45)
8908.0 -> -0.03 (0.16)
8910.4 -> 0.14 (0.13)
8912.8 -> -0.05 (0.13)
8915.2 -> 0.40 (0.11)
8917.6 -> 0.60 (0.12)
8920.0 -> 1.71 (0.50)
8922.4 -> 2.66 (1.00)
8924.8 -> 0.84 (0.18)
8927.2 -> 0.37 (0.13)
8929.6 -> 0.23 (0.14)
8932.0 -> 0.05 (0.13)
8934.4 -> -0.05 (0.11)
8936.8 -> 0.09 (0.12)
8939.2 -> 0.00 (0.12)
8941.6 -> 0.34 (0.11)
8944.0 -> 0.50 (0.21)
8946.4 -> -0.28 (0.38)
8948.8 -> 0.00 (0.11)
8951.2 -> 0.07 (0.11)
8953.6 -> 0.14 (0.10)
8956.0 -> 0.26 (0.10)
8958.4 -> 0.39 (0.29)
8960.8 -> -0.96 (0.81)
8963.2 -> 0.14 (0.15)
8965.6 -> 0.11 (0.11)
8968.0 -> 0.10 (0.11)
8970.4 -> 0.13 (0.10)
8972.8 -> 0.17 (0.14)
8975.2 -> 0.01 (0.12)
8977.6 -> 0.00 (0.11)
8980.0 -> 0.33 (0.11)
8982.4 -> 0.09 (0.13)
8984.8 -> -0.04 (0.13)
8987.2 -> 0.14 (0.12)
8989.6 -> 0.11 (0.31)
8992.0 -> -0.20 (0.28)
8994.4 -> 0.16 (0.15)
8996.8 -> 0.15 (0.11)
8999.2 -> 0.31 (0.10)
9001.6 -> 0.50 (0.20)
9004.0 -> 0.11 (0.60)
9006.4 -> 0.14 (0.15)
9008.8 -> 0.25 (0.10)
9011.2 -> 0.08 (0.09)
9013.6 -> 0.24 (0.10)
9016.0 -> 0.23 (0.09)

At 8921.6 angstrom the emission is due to Hbeta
